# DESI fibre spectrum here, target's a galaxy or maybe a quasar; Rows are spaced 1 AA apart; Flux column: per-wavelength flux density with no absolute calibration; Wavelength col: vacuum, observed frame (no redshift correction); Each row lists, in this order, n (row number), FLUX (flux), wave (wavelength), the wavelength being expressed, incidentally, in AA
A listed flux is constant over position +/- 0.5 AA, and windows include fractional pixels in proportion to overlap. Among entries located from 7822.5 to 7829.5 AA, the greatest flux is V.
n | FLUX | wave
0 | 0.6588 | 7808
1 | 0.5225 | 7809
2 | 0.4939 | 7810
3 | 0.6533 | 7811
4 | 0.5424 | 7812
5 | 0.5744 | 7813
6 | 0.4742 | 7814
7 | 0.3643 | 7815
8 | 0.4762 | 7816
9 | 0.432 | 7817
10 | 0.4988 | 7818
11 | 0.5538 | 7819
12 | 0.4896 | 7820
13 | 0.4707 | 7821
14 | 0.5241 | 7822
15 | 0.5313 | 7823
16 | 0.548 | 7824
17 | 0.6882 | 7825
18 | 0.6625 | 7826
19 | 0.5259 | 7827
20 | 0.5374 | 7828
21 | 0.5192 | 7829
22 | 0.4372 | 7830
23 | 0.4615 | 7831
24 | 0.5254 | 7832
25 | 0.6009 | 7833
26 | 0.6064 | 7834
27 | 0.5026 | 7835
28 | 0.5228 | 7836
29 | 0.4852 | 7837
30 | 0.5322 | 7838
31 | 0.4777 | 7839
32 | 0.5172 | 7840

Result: 0.6882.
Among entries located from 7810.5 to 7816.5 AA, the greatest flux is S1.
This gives 0.6533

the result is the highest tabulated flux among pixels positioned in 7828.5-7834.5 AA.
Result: 0.6064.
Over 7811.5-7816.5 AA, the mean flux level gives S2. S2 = 0.486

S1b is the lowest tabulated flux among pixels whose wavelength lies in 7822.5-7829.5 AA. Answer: 0.5192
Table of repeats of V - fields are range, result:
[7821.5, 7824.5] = 0.548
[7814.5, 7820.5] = 0.5538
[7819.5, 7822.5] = 0.5241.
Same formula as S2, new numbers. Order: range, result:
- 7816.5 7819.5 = 0.495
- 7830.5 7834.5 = 0.549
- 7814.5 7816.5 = 0.42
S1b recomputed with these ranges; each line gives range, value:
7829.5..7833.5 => 0.4372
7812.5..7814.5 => 0.4742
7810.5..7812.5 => 0.5424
